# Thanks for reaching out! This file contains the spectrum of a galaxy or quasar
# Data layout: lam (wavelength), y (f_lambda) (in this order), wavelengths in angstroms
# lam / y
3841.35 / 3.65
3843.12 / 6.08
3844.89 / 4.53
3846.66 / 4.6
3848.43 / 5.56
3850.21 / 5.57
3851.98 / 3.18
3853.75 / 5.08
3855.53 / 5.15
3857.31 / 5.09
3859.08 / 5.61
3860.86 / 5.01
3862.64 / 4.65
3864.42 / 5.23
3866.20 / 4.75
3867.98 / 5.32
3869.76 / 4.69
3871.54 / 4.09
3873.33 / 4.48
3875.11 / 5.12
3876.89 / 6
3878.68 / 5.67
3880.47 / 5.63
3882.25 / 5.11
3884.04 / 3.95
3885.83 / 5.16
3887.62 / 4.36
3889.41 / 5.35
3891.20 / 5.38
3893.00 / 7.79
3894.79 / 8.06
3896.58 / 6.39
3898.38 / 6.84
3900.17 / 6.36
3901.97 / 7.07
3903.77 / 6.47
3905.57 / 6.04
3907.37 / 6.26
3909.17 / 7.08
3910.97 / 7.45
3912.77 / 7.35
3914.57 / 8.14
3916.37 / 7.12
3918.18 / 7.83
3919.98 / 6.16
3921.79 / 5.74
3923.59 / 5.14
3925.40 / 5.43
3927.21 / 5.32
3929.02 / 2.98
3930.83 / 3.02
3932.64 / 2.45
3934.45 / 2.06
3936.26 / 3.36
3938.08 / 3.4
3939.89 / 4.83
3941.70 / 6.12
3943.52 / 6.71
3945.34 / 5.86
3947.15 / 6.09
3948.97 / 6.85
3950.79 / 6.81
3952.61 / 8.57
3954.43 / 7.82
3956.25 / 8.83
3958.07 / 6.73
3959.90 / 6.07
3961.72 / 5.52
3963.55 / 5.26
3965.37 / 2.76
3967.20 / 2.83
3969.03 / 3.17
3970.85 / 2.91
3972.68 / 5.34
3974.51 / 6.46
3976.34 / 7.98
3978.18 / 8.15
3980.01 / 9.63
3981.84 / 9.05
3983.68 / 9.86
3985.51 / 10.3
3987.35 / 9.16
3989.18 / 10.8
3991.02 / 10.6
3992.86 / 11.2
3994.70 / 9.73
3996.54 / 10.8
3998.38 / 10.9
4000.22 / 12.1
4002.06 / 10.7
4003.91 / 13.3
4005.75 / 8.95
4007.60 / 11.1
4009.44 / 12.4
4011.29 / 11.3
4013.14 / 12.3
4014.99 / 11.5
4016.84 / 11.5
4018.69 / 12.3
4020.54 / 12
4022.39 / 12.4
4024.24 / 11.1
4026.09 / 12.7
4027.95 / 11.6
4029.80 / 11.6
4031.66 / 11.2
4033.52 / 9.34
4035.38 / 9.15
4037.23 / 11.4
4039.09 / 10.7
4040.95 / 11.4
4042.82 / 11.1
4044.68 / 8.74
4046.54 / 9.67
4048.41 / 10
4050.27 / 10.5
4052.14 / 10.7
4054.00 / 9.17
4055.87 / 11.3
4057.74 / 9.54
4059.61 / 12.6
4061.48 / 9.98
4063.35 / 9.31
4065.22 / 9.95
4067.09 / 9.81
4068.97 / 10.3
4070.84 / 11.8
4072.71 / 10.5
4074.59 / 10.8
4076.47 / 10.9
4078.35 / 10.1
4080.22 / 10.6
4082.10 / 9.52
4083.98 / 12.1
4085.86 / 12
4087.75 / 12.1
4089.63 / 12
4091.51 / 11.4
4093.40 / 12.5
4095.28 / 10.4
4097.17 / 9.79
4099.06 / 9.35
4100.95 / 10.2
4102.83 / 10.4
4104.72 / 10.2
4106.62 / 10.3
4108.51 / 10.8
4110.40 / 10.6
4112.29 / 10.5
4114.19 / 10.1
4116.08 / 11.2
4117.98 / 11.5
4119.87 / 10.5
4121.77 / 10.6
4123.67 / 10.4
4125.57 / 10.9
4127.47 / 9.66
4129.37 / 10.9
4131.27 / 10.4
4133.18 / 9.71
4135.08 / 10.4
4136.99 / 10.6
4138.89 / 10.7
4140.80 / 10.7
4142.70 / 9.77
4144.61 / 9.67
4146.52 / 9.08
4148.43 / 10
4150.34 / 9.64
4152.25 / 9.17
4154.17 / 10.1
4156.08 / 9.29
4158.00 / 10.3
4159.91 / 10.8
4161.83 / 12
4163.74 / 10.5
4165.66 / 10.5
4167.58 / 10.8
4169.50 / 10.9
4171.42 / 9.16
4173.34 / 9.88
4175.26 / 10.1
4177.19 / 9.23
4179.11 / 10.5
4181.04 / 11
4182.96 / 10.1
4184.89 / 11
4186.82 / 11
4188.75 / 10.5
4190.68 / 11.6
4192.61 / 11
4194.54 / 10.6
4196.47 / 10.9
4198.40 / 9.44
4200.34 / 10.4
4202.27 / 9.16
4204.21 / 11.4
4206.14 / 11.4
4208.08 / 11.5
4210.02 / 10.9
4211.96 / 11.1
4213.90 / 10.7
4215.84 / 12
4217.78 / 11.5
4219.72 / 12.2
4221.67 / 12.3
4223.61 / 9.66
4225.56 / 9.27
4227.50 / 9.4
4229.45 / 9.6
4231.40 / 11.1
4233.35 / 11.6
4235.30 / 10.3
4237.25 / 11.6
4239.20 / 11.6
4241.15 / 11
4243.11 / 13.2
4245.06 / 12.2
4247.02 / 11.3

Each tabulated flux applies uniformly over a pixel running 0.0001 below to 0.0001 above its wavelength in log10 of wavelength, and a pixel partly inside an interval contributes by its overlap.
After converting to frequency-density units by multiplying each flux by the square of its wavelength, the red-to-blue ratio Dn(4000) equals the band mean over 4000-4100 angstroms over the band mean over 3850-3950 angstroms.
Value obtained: 2.1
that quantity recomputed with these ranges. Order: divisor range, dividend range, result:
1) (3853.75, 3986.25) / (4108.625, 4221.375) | 2.03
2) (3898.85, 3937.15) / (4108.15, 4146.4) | 2.05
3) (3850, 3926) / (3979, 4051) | 2.00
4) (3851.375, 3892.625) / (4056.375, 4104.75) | 2.38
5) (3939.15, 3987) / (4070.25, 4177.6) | 1.72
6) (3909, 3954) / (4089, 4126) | 2.05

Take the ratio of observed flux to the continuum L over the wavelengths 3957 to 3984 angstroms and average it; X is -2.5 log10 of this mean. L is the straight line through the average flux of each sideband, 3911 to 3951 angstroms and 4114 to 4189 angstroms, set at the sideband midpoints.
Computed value 0.05 mag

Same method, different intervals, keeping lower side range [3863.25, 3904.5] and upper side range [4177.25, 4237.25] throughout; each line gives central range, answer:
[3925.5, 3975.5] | 0.29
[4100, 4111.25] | -0.14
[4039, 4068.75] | -0.23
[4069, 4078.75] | -0.24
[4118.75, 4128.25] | -0.11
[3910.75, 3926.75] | -0.08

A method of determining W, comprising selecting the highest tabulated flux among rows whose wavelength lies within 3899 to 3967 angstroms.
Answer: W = 8.83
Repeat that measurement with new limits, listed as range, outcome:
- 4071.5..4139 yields 12.5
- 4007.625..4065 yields 12.7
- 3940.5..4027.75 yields 13.3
